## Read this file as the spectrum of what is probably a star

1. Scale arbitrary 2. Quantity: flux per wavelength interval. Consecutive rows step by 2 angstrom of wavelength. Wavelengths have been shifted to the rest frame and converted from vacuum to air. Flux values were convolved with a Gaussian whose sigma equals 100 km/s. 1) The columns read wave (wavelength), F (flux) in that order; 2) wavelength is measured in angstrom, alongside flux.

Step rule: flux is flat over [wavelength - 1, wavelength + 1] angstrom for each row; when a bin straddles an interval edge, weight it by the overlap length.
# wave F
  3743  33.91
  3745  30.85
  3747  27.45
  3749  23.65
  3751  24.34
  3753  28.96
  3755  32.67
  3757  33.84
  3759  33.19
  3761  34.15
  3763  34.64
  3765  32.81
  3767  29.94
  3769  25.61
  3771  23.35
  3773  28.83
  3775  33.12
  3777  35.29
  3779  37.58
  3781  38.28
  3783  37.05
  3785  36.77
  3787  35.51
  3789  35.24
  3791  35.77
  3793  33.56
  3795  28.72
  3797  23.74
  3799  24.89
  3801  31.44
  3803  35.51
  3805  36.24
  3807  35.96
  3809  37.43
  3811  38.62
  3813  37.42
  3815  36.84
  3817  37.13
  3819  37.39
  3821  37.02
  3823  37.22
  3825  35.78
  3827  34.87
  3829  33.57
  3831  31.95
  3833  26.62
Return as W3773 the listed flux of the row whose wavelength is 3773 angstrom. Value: 28.83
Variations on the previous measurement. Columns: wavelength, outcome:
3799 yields 24.89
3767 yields 29.94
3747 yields 27.45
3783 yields 37.05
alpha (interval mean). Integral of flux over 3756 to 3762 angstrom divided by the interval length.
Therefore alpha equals 33.7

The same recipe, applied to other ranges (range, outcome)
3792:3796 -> 31.1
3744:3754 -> 27.1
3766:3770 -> 27.8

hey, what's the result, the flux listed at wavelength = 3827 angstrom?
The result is 34.87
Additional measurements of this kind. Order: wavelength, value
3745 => 30.85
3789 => 35.24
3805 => 36.24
